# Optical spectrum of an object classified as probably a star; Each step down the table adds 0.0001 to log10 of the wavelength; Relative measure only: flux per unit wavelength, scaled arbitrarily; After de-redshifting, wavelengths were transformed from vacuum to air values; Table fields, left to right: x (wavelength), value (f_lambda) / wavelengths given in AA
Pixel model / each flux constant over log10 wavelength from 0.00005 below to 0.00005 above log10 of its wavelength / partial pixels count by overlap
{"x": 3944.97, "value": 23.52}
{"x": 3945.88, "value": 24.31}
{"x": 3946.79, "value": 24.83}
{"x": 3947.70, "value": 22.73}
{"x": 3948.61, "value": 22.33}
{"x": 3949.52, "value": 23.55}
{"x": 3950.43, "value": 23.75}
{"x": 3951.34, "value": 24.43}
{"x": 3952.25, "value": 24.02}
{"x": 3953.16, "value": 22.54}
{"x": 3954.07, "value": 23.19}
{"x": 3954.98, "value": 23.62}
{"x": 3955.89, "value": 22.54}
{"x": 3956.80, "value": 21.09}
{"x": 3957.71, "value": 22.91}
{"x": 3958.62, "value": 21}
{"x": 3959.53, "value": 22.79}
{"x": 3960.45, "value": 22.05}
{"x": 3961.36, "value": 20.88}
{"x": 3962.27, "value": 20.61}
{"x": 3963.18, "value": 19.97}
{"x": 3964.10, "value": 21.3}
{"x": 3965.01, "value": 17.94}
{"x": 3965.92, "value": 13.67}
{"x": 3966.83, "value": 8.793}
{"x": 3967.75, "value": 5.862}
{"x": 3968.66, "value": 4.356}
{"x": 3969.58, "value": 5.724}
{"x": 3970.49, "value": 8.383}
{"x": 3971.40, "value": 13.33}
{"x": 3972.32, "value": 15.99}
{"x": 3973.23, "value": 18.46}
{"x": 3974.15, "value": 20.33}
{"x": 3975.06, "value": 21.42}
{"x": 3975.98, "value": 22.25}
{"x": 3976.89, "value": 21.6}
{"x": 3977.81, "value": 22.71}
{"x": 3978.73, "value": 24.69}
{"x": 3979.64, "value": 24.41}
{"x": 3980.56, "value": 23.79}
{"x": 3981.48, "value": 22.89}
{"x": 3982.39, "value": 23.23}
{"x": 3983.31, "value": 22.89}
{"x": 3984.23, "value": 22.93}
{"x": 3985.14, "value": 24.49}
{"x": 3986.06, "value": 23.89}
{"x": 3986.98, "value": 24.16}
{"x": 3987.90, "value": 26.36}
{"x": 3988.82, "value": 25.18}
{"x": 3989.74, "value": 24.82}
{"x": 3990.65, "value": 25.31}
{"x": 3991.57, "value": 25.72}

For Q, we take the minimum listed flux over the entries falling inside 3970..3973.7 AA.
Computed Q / 8.383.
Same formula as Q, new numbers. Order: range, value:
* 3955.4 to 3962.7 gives 20.61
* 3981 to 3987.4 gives 22.89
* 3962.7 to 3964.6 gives 19.97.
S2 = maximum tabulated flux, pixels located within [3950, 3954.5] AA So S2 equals 24.43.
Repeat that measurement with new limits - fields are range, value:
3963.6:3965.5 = 21.3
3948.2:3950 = 23.55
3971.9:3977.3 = 22.25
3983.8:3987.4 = 24.49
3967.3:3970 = 5.862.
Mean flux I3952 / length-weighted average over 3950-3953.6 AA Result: 23.7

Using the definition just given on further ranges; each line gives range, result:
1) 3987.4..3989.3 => 25.7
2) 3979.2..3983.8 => 23.4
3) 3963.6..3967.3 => 15.4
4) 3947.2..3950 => 22.9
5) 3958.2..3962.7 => 21.5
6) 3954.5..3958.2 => 22.6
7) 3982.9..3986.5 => 23.6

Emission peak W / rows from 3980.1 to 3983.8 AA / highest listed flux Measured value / 23.79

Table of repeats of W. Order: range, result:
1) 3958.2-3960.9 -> 22.79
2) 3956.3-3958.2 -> 22.91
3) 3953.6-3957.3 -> 23.62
